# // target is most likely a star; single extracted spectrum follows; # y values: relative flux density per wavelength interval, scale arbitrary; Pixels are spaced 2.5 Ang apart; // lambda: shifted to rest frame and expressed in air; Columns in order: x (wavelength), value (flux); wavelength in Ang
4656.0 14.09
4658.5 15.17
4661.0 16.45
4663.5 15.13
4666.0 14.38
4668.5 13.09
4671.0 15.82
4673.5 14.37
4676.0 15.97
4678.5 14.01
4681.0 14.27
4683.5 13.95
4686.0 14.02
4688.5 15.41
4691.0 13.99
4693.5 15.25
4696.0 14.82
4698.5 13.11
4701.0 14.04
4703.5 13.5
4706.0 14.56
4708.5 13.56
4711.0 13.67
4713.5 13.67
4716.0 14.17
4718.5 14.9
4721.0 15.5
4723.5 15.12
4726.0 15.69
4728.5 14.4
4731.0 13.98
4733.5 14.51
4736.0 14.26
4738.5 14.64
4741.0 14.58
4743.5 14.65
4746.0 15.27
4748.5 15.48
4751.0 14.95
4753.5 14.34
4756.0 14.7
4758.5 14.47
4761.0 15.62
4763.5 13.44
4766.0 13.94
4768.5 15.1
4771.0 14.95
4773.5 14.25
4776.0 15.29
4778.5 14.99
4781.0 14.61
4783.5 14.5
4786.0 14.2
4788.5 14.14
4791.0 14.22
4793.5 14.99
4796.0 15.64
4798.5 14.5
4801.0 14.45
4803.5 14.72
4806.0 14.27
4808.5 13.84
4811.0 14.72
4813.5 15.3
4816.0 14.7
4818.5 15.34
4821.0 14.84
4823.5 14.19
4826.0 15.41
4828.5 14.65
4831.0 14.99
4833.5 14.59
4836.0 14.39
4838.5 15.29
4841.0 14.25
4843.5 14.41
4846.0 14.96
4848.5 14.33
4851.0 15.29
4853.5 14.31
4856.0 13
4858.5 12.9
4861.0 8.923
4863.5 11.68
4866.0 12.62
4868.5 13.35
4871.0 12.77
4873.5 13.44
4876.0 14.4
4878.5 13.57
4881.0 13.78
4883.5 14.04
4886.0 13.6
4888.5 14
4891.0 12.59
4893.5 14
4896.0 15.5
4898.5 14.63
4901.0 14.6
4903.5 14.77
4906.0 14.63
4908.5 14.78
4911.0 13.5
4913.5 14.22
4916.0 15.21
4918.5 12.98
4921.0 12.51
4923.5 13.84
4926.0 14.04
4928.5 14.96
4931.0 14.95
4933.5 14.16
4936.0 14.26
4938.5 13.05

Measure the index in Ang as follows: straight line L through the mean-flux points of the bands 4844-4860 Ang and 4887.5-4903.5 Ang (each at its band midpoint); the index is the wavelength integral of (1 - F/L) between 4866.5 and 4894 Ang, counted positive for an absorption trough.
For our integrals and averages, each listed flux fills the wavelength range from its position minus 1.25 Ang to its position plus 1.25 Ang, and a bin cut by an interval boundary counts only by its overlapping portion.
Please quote 1.2 Ang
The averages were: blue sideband 14.1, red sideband 14.3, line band 13.6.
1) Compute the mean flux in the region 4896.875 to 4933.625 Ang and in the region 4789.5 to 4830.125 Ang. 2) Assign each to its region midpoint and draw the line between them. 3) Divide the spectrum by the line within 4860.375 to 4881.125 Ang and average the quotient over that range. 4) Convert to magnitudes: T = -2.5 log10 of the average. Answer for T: 0.134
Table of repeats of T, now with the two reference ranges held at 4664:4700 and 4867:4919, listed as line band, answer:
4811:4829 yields -0.05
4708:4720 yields 0.03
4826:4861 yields -0.01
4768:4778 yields -0.05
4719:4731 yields -0.05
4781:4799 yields -0.03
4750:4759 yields -0.02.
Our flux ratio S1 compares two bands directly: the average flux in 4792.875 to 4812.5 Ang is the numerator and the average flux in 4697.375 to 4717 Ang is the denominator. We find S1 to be 1.06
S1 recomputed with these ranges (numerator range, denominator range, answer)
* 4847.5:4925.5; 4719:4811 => 0.93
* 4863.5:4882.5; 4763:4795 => 0.92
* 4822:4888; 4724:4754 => 0.94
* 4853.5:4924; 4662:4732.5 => 0.94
